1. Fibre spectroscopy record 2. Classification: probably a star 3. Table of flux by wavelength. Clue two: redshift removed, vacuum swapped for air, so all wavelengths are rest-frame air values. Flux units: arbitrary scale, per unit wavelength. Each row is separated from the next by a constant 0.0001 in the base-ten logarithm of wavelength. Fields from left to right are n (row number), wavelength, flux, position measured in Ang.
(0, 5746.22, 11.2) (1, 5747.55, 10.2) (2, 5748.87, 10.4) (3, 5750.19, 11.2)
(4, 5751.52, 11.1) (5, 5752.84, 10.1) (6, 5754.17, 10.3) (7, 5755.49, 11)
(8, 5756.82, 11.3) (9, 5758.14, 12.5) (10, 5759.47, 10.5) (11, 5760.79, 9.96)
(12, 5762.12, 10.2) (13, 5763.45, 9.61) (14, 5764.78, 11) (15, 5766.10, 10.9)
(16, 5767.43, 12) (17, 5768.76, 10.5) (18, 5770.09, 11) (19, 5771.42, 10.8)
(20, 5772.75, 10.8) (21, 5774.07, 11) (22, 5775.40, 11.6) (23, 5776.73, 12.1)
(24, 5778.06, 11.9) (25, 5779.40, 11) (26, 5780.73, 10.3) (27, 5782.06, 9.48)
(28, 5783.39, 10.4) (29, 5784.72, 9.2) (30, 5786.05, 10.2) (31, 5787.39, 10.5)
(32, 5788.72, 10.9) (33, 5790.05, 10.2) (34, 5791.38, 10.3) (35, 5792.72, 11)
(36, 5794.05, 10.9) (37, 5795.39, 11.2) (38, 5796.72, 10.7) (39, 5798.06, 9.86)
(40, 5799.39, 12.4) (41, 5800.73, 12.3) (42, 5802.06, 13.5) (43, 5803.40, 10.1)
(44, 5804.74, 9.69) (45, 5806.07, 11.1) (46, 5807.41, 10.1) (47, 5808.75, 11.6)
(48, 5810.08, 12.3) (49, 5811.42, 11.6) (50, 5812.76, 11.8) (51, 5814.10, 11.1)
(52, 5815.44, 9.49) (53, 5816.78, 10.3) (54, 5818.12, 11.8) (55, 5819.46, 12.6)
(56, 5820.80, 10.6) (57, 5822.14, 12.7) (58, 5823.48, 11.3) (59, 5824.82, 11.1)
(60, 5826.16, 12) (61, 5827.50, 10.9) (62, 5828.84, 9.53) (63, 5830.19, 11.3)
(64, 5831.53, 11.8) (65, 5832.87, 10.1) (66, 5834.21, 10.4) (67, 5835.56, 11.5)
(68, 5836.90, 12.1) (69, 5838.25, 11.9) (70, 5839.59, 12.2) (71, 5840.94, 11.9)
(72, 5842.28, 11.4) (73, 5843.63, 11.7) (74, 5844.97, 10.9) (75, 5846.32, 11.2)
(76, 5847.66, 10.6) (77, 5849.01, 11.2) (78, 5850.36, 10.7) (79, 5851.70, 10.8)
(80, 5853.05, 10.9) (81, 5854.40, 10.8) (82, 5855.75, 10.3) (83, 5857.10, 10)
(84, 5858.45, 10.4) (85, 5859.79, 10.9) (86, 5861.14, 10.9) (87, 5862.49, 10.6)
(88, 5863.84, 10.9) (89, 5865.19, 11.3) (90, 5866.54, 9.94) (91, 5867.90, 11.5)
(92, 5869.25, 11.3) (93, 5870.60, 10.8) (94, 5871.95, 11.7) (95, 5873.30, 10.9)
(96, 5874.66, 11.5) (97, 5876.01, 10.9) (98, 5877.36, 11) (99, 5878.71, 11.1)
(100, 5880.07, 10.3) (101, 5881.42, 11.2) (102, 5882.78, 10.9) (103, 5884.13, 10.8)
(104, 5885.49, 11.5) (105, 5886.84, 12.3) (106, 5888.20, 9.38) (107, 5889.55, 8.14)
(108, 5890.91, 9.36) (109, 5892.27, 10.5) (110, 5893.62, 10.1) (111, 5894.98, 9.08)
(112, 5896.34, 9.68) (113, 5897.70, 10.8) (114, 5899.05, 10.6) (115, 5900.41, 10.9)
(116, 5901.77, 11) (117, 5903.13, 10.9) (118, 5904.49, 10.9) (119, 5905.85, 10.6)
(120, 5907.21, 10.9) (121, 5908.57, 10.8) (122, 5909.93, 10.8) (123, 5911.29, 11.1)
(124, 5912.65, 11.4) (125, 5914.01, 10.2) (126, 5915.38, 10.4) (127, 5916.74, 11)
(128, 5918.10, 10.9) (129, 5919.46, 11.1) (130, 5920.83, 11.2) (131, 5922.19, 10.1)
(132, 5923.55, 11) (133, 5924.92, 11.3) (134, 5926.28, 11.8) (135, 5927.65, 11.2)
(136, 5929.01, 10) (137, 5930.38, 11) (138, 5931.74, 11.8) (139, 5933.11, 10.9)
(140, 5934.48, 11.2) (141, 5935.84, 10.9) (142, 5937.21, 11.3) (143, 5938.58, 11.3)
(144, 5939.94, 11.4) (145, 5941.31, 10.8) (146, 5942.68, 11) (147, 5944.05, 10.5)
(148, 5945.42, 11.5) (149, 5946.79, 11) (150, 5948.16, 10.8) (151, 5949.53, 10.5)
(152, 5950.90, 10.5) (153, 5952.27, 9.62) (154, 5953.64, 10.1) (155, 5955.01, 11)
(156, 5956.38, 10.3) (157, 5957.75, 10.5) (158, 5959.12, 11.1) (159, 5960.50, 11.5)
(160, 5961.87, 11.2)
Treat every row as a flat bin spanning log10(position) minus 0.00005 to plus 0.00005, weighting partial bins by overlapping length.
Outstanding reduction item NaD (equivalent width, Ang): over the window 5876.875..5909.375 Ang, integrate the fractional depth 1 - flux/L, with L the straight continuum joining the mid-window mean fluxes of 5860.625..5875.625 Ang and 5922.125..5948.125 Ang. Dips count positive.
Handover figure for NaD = 1.5 Ang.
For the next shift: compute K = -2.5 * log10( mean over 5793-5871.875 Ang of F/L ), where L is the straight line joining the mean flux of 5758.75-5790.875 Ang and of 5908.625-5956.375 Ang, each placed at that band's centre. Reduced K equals -0.04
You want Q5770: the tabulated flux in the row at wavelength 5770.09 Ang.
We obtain 11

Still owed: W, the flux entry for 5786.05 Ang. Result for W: 10.2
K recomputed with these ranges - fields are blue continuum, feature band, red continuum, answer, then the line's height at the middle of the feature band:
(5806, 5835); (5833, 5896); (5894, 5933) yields 0.014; 11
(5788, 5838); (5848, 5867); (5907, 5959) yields 0.035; 11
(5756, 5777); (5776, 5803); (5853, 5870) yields 0.000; 10.9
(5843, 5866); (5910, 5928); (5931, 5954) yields -0.008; 10.9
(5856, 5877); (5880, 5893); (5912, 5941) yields 0.050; 10.9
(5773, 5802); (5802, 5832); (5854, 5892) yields -0.034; 10.8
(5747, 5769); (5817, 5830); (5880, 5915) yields -0.068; 10.7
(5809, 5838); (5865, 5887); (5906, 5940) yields 0.004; 11.1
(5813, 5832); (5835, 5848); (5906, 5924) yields -0.044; 11.1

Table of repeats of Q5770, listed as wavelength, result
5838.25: 11.9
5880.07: 10.3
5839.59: 12.2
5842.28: 11.4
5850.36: 10.7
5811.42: 11.6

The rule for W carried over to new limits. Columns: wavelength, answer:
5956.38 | 10.3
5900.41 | 10.9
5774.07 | 11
